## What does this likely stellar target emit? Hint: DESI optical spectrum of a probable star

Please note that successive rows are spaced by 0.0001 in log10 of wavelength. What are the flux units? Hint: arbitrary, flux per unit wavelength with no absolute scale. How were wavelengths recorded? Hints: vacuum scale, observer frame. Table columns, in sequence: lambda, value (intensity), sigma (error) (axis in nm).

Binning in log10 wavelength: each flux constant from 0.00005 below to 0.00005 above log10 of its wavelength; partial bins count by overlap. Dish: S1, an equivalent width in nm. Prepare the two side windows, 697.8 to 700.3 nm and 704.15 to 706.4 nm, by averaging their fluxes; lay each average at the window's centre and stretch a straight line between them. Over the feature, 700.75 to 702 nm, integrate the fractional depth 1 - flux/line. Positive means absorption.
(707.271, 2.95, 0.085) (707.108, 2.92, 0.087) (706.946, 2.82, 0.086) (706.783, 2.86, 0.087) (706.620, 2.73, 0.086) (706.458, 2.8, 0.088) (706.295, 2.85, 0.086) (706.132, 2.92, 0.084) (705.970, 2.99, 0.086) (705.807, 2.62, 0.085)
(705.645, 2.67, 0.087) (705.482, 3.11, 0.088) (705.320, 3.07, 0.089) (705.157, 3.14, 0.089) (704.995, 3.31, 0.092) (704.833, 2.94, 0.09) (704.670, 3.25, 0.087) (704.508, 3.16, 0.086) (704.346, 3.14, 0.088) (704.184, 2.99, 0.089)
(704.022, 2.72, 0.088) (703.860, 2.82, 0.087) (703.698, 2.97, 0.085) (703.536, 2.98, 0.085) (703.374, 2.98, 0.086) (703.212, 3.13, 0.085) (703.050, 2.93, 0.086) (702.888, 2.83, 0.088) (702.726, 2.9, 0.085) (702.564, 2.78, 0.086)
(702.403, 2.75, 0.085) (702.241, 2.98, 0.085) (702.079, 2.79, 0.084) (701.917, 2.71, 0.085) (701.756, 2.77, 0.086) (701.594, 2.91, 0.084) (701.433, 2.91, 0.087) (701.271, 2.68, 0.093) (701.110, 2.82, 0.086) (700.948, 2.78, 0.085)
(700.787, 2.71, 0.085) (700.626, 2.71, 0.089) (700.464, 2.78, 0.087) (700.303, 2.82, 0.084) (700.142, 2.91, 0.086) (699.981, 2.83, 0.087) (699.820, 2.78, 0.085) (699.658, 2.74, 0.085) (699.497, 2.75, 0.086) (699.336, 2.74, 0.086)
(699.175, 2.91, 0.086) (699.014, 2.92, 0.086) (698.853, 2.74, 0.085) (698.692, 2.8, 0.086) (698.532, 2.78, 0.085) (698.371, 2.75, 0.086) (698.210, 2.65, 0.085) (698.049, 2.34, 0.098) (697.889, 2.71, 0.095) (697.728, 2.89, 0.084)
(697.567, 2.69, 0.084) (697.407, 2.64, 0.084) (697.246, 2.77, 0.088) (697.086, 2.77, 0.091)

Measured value 0.03 nm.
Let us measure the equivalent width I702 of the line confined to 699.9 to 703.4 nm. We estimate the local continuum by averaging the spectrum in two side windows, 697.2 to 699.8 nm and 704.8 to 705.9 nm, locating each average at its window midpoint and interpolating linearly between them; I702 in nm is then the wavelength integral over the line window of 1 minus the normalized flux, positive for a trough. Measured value 0.02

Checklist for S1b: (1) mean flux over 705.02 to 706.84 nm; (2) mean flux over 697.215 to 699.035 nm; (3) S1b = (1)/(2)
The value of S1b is 1.1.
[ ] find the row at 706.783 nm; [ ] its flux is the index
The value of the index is 2.86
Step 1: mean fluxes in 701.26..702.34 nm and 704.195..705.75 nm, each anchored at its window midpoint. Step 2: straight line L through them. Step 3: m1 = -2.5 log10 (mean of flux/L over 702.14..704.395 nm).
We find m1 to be 0.01 mag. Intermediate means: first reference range 2.83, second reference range 3.08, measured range 2.92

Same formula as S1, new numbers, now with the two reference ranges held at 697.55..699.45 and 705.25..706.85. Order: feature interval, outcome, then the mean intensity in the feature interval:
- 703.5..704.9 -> -0.08 nm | 3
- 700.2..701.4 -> 0.01 nm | 2.77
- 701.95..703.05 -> -0.01 nm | 2.84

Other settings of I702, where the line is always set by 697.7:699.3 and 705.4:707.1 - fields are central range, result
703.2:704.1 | -0.04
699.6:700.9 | -0.01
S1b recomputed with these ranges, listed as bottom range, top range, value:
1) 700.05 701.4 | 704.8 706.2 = 1.07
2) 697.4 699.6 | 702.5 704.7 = 1.08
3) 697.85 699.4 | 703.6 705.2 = 1.11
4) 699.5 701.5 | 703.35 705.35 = 1.09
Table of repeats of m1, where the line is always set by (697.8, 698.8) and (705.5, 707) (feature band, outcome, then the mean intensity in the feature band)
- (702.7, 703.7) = -0.075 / 2.96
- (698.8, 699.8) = -0.041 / 2.8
